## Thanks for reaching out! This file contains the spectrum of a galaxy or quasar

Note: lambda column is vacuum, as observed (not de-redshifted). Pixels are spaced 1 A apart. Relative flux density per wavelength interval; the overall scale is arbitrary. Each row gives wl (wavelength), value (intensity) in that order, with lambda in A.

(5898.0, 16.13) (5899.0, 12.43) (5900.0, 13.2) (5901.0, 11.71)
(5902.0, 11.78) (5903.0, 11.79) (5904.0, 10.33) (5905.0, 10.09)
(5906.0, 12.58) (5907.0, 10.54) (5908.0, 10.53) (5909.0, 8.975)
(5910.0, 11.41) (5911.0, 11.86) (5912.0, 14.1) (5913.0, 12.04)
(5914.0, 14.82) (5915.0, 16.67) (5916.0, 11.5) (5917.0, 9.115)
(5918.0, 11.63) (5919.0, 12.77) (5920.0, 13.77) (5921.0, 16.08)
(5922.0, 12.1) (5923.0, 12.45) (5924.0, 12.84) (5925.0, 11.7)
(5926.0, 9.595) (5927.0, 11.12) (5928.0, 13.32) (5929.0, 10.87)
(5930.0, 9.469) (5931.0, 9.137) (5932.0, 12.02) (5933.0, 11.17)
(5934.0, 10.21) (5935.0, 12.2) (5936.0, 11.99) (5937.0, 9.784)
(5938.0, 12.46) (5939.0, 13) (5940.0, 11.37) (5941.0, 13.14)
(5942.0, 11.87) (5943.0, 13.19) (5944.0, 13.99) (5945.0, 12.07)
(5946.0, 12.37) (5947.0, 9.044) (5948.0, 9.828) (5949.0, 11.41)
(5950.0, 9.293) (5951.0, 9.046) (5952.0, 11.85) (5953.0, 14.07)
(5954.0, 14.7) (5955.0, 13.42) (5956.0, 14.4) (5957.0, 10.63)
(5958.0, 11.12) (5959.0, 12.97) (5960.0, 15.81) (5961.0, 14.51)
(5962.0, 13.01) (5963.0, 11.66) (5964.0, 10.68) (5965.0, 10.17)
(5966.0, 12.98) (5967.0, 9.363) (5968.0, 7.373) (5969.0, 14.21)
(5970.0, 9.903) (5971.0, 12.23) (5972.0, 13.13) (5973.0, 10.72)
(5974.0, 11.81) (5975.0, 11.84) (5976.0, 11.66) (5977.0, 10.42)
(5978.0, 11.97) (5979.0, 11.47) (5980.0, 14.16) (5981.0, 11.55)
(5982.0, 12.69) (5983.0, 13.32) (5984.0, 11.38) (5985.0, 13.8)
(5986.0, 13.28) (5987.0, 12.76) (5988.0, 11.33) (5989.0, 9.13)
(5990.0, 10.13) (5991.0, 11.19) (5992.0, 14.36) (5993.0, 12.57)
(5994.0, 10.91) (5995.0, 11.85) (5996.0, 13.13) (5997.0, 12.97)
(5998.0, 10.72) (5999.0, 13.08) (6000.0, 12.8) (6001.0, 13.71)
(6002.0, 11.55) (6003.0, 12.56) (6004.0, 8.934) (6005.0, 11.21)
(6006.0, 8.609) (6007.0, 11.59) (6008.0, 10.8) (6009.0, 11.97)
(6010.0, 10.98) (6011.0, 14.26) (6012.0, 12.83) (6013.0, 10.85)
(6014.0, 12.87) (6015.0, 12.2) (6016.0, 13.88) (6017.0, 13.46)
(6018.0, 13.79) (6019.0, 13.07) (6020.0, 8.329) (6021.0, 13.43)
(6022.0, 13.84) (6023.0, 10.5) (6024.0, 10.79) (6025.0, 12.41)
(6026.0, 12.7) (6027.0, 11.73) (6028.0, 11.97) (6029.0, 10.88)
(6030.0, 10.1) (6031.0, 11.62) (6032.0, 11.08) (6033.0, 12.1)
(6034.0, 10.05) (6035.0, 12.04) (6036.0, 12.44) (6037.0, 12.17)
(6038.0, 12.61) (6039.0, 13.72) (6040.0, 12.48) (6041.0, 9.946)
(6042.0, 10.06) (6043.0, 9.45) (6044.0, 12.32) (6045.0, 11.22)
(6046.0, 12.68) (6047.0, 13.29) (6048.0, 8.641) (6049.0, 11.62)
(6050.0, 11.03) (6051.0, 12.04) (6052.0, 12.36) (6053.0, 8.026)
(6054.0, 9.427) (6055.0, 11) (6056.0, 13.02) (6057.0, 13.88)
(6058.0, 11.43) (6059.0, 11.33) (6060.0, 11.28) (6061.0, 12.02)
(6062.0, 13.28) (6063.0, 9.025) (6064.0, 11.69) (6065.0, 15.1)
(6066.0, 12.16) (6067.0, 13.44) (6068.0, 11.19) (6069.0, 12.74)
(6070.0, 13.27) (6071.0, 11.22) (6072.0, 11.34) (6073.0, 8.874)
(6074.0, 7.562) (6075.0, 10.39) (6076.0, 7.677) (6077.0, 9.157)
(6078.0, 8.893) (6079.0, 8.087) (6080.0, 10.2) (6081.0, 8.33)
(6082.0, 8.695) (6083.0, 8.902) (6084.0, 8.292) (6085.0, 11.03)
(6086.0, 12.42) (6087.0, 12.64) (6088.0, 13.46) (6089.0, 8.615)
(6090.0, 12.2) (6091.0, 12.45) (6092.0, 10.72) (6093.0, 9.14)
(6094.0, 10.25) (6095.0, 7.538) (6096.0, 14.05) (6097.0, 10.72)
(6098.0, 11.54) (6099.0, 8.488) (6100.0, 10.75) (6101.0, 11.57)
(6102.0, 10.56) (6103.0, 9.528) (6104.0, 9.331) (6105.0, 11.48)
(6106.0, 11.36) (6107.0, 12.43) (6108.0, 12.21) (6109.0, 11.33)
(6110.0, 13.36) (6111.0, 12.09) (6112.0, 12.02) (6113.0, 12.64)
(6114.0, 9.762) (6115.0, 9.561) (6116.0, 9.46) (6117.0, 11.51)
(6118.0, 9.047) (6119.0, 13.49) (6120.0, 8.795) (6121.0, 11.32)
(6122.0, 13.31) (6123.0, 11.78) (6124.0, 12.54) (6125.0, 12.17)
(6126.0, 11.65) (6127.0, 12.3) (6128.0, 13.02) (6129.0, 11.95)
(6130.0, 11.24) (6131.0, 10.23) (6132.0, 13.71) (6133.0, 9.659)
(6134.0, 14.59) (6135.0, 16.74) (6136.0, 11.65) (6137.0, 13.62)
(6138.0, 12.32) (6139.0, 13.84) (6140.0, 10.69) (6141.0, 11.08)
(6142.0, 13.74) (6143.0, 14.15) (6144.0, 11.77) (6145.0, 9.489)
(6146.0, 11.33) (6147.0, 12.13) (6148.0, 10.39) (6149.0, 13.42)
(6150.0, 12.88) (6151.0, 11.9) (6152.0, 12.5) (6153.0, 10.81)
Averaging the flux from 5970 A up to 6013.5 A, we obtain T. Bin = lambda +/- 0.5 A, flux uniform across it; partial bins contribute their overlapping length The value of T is 11.9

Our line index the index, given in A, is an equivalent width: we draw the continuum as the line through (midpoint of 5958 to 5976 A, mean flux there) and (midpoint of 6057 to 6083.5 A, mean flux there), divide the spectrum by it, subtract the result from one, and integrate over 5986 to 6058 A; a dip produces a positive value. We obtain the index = -3.07 A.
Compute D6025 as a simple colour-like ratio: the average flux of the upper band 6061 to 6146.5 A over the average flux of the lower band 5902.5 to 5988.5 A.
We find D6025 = 0.94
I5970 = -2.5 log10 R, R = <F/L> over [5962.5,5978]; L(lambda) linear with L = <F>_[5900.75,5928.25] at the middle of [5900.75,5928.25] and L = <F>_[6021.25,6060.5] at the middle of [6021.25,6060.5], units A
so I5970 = 0.05 mag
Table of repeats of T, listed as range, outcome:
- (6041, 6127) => 11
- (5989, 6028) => 12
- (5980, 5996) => 12.1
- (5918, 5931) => 12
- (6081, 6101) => 10.6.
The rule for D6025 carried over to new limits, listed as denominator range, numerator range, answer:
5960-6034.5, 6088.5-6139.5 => 0.97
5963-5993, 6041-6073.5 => 0.98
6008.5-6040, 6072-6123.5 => 0.87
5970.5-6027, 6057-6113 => 0.91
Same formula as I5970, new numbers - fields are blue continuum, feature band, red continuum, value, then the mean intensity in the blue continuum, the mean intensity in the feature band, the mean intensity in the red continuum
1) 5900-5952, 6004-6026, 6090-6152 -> -0.025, 11.7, 11.9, 11.6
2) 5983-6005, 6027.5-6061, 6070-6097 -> -0.046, 12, 11.4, 10.2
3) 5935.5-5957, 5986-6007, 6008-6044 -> 0.020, 12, 11.7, 11.9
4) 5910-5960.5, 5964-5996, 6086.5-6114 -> 0.010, 12.1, 11.7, 11.2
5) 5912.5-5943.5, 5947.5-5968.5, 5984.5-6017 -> 0.018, 12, 11.8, 12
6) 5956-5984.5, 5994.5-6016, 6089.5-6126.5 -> -0.018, 11.9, 11.9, 11.1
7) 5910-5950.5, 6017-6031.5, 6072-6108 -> -0.087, 11.9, 11.9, 10.3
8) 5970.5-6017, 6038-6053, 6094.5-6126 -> 0.020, 12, 11.4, 11.2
